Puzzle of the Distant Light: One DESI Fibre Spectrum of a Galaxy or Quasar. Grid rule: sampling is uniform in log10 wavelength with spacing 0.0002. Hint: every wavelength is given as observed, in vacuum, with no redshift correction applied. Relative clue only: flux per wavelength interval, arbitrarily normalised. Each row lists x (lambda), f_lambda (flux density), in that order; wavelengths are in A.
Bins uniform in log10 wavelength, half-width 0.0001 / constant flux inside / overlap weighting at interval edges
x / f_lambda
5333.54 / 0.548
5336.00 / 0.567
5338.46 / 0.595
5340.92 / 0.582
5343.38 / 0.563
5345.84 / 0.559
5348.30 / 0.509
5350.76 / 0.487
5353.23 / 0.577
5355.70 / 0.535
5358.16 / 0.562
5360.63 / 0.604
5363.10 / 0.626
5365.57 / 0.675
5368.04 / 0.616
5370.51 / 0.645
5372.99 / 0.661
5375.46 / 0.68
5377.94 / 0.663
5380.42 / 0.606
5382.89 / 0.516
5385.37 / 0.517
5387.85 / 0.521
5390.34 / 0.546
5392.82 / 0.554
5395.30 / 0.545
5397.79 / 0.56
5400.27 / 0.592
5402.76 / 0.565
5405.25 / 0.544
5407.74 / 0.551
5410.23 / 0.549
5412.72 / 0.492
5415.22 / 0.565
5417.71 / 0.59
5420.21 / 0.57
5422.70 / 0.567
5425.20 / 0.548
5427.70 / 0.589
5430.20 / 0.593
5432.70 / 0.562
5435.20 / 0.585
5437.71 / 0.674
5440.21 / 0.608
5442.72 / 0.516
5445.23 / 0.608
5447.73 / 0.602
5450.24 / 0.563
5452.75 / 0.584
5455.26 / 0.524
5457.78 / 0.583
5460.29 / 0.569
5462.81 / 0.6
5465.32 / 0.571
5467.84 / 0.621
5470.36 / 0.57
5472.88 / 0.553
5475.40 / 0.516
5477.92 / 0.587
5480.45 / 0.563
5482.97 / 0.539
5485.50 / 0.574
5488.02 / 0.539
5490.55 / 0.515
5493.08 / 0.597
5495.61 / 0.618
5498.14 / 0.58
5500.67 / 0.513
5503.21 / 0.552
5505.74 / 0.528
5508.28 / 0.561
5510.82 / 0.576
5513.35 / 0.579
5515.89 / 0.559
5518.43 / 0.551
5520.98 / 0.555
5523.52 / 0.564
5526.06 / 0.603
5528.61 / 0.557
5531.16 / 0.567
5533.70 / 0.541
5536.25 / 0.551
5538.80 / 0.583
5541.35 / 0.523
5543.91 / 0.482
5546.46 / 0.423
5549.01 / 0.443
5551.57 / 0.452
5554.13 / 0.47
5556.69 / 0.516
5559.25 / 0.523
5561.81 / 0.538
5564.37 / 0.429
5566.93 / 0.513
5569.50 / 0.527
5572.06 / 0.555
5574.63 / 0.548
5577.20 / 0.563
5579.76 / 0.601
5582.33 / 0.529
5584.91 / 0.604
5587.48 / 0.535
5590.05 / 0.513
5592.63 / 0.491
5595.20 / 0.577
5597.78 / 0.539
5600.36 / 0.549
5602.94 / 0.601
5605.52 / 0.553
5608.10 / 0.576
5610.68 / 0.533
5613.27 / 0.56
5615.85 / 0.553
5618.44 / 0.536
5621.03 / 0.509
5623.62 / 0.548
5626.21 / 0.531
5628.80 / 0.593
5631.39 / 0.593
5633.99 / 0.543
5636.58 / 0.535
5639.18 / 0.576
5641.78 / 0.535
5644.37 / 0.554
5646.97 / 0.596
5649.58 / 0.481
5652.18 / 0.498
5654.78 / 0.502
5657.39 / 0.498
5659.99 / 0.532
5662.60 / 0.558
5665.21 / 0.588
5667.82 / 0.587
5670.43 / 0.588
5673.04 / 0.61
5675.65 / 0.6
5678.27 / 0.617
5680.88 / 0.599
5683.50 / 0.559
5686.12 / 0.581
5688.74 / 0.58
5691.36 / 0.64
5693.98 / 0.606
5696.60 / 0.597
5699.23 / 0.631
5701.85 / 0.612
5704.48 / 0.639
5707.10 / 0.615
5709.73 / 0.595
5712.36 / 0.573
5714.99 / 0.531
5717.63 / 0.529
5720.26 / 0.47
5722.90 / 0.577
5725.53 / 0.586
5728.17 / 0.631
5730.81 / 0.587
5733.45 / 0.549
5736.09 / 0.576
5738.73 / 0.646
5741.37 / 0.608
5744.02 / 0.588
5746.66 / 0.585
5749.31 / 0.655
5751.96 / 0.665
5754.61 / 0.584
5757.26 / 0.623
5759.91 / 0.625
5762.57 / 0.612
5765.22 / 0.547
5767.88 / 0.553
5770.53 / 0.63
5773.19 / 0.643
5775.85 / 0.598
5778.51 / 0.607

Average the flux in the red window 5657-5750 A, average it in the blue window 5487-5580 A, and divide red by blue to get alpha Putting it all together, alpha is 1.09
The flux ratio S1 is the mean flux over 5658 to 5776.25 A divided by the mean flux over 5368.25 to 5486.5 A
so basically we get 1.0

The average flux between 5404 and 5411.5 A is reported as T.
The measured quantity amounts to 0.548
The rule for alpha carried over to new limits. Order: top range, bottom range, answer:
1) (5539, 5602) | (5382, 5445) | 0.93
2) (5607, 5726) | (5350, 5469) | 0.98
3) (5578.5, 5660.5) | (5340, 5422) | 0.95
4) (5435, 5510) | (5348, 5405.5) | 0.98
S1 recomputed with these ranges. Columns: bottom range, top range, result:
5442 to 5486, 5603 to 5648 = 0.98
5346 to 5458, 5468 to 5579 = 0.94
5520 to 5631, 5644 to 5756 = 1.08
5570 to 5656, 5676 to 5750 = 1.08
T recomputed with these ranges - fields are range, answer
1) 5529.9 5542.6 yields 0.553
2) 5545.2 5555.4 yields 0.447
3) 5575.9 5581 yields 0.583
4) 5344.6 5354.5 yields 0.533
